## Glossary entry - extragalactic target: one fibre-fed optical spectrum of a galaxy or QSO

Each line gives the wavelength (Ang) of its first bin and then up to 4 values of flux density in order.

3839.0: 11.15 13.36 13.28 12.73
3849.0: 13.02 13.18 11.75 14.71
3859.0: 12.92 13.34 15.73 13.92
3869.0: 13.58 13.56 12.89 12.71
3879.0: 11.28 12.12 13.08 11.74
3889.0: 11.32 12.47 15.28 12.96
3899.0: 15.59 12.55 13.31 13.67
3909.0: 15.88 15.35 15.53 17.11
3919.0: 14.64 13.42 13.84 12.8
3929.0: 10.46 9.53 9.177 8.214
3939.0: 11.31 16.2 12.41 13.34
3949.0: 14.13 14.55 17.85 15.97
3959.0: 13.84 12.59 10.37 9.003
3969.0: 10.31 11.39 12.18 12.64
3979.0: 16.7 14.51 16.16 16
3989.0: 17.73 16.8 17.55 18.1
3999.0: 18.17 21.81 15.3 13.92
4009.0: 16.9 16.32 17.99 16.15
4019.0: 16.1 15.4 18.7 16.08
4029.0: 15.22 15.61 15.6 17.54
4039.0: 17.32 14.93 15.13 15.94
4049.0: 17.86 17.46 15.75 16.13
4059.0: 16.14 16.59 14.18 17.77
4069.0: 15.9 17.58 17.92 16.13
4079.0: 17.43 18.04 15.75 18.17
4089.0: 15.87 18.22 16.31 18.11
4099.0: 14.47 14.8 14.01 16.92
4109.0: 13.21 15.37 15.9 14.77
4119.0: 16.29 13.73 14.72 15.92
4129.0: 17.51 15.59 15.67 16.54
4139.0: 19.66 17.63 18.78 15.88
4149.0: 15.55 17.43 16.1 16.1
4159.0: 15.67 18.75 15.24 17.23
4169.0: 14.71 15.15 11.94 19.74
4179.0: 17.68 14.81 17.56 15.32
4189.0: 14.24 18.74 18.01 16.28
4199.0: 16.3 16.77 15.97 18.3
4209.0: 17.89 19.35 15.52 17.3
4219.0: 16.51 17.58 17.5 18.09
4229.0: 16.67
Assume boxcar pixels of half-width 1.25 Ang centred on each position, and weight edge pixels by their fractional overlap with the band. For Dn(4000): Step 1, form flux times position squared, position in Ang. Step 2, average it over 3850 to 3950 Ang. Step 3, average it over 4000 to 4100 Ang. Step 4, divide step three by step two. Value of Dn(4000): 1.4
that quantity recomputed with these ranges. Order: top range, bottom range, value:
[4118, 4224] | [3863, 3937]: 1.44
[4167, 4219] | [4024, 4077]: 1.09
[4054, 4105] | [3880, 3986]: 1.34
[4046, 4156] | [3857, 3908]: 1.38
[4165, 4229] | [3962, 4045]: 1.18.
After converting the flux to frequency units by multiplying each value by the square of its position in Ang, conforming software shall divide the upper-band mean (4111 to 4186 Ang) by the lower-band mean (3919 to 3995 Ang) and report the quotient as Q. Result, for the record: 1.33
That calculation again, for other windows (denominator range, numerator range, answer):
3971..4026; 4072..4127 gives 1.03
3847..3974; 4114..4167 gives 1.40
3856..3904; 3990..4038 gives 1.36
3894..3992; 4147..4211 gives 1.36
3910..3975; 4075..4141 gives 1.36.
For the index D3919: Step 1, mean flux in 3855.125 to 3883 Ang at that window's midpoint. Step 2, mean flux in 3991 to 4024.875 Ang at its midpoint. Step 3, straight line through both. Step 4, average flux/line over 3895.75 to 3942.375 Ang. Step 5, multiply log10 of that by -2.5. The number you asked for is 0.11 mag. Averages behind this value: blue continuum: 13.3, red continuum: 17.1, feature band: 13.2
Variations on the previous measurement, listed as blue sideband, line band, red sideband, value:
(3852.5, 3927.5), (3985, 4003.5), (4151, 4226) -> -0.21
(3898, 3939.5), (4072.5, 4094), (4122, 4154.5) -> -0.09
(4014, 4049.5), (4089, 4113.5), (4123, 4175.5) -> 0.04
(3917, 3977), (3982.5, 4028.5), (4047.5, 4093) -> -0.16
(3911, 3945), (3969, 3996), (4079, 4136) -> -0.09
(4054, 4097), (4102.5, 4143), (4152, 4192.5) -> 0.04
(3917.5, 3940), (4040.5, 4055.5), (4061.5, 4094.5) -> -0.03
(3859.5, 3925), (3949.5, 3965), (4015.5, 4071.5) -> 0.04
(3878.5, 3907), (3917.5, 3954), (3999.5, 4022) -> 0.14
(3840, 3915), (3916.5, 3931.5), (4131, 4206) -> 0.07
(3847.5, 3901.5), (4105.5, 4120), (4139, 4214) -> 0.04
